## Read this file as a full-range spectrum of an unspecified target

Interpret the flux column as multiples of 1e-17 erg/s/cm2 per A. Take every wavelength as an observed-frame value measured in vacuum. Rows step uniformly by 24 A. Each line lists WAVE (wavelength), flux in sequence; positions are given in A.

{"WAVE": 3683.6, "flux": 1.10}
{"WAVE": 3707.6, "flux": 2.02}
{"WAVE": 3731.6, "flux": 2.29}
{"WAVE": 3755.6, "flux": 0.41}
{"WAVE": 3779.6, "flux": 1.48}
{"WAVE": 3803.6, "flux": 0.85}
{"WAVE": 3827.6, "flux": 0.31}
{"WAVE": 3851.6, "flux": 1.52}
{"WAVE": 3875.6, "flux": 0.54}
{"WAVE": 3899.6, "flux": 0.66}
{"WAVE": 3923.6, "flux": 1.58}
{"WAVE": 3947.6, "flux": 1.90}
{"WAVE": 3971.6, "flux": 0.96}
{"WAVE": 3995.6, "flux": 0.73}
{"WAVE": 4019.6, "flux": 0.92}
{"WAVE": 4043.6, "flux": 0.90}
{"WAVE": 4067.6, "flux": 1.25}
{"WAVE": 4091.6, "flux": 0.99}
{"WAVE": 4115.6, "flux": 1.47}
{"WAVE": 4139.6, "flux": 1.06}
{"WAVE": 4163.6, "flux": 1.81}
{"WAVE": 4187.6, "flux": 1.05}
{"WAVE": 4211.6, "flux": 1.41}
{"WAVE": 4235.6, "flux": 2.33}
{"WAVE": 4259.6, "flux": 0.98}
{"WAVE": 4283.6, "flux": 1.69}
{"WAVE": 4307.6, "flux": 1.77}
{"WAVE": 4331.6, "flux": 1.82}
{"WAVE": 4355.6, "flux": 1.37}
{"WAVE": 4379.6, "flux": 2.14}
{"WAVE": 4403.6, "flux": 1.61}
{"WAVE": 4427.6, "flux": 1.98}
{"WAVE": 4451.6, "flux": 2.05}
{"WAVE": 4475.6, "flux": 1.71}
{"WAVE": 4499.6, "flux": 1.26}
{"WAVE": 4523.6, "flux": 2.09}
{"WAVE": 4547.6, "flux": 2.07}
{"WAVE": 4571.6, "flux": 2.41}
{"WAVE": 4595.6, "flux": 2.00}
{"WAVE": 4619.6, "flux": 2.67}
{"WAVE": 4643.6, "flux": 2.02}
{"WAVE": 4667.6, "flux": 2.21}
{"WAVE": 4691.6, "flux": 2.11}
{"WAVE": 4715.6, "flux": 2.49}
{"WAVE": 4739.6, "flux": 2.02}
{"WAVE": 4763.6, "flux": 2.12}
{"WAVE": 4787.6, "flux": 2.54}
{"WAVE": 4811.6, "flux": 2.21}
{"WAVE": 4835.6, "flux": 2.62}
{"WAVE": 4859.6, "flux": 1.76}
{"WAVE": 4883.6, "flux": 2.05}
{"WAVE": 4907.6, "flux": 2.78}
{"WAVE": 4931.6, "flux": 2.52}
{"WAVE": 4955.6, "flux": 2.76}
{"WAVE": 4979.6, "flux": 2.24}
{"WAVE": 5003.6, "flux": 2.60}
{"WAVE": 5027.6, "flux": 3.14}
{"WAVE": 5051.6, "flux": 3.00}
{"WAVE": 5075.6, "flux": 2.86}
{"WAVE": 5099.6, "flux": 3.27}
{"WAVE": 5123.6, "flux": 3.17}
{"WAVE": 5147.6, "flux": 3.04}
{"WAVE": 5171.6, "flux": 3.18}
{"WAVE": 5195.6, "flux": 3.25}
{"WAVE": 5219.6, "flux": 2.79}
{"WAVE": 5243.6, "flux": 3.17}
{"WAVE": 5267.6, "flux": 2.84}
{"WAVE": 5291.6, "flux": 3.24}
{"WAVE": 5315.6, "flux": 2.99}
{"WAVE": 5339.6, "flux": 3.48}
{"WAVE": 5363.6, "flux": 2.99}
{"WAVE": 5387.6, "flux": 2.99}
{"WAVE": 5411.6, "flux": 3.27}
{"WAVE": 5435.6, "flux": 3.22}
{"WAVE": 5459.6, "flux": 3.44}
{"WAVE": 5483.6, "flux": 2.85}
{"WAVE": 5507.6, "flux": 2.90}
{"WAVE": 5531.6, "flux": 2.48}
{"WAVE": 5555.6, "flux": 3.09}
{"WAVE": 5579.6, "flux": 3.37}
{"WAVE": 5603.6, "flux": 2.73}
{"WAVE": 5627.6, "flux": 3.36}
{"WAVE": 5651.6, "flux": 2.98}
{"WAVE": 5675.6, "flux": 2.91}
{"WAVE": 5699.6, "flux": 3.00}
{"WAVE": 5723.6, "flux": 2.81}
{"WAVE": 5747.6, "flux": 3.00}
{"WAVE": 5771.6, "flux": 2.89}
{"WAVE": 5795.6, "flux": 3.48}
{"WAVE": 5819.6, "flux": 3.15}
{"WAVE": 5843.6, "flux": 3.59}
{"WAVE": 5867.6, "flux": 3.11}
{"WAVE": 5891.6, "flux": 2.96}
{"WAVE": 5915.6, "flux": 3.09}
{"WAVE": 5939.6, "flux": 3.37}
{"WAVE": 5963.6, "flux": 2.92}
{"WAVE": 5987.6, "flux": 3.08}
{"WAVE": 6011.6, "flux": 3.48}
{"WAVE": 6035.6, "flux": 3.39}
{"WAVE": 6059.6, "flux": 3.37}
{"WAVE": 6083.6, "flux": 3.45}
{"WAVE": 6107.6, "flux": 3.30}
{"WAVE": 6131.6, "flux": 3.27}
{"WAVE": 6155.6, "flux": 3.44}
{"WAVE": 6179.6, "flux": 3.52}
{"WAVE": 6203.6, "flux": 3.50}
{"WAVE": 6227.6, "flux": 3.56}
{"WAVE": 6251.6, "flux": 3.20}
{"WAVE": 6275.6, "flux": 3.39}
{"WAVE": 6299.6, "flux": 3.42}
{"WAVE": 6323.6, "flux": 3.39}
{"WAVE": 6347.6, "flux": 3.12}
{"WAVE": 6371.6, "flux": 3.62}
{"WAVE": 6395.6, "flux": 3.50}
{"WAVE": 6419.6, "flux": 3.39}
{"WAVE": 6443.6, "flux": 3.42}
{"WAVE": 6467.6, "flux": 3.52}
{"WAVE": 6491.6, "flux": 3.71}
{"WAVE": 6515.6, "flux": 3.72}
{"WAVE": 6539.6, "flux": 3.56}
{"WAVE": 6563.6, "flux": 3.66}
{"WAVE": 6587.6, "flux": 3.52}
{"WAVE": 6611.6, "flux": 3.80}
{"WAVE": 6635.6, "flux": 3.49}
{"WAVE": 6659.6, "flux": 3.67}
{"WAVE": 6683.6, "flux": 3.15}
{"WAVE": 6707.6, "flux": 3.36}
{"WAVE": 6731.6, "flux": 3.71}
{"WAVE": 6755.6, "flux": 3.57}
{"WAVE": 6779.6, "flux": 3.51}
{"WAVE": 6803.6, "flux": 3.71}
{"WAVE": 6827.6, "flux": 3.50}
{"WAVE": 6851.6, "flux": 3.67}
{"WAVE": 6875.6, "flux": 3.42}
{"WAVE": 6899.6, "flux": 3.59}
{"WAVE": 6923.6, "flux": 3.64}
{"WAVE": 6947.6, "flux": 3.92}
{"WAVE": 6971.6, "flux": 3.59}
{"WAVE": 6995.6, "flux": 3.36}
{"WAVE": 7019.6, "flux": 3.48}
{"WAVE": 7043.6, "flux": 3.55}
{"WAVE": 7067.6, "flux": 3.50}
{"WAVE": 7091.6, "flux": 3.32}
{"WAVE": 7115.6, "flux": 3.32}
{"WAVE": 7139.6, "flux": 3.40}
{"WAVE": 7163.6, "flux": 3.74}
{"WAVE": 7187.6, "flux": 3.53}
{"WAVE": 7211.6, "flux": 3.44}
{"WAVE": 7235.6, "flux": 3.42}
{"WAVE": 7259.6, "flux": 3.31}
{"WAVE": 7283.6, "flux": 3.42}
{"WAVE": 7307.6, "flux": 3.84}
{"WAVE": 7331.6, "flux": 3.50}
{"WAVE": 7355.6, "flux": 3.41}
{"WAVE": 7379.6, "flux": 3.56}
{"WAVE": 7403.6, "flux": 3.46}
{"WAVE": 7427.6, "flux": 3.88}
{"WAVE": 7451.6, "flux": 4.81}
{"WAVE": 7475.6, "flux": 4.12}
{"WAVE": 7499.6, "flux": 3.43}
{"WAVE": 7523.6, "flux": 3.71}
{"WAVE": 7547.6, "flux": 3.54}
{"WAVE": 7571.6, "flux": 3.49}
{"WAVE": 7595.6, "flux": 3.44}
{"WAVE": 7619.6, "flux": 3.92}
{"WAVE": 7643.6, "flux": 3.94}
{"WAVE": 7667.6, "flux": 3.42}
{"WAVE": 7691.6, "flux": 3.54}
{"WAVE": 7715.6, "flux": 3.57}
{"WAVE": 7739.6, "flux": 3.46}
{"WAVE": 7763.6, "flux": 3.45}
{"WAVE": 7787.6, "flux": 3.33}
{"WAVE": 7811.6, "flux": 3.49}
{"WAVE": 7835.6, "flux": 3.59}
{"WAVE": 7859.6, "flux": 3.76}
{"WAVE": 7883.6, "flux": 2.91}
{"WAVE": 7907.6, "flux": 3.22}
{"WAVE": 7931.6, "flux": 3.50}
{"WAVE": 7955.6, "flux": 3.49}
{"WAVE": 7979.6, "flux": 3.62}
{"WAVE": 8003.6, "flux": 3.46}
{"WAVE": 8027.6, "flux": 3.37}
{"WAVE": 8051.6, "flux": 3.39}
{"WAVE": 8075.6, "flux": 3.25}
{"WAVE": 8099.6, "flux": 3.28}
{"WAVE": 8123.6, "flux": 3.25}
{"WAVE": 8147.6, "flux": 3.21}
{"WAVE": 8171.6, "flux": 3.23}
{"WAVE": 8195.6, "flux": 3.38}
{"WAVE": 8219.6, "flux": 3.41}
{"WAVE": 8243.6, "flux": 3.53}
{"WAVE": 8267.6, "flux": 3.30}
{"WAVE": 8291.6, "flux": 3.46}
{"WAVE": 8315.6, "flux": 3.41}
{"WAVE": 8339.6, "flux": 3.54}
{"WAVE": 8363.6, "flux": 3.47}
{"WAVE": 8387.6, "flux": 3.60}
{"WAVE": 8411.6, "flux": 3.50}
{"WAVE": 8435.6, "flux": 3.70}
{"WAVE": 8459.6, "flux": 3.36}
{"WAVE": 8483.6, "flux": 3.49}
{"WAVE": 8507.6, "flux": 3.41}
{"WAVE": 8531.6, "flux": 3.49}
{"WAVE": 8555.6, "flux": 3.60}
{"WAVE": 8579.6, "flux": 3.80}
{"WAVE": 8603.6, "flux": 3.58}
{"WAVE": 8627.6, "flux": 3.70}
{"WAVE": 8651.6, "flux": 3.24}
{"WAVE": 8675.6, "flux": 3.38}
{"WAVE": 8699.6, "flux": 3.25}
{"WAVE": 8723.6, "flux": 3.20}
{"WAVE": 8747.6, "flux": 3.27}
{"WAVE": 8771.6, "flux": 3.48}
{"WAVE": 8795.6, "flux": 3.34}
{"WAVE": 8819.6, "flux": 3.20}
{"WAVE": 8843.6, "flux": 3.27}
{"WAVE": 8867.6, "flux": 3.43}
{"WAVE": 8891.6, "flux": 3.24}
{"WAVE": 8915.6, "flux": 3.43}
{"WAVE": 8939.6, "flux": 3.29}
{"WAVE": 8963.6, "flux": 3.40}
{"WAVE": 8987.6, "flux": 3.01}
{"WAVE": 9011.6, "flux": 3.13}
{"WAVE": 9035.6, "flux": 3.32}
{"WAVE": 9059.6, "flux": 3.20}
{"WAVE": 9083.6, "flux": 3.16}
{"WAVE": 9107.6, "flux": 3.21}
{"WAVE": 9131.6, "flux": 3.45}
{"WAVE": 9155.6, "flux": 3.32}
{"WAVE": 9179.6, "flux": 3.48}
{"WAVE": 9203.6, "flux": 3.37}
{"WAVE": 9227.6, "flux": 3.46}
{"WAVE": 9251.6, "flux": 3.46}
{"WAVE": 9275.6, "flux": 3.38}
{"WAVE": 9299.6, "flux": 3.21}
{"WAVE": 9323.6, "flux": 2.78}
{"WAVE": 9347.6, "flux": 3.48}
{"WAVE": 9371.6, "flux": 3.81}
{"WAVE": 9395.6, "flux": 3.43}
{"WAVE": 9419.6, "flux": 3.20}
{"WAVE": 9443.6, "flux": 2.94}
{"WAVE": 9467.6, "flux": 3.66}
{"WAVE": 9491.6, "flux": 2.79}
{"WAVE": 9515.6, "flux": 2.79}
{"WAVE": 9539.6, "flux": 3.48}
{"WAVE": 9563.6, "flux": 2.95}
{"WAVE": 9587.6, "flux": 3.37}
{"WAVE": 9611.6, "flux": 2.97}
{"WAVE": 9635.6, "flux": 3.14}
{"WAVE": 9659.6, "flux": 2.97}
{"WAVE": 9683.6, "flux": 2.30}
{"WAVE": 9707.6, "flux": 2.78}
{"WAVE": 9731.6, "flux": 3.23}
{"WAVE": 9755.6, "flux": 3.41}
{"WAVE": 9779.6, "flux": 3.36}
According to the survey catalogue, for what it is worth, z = 0.134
